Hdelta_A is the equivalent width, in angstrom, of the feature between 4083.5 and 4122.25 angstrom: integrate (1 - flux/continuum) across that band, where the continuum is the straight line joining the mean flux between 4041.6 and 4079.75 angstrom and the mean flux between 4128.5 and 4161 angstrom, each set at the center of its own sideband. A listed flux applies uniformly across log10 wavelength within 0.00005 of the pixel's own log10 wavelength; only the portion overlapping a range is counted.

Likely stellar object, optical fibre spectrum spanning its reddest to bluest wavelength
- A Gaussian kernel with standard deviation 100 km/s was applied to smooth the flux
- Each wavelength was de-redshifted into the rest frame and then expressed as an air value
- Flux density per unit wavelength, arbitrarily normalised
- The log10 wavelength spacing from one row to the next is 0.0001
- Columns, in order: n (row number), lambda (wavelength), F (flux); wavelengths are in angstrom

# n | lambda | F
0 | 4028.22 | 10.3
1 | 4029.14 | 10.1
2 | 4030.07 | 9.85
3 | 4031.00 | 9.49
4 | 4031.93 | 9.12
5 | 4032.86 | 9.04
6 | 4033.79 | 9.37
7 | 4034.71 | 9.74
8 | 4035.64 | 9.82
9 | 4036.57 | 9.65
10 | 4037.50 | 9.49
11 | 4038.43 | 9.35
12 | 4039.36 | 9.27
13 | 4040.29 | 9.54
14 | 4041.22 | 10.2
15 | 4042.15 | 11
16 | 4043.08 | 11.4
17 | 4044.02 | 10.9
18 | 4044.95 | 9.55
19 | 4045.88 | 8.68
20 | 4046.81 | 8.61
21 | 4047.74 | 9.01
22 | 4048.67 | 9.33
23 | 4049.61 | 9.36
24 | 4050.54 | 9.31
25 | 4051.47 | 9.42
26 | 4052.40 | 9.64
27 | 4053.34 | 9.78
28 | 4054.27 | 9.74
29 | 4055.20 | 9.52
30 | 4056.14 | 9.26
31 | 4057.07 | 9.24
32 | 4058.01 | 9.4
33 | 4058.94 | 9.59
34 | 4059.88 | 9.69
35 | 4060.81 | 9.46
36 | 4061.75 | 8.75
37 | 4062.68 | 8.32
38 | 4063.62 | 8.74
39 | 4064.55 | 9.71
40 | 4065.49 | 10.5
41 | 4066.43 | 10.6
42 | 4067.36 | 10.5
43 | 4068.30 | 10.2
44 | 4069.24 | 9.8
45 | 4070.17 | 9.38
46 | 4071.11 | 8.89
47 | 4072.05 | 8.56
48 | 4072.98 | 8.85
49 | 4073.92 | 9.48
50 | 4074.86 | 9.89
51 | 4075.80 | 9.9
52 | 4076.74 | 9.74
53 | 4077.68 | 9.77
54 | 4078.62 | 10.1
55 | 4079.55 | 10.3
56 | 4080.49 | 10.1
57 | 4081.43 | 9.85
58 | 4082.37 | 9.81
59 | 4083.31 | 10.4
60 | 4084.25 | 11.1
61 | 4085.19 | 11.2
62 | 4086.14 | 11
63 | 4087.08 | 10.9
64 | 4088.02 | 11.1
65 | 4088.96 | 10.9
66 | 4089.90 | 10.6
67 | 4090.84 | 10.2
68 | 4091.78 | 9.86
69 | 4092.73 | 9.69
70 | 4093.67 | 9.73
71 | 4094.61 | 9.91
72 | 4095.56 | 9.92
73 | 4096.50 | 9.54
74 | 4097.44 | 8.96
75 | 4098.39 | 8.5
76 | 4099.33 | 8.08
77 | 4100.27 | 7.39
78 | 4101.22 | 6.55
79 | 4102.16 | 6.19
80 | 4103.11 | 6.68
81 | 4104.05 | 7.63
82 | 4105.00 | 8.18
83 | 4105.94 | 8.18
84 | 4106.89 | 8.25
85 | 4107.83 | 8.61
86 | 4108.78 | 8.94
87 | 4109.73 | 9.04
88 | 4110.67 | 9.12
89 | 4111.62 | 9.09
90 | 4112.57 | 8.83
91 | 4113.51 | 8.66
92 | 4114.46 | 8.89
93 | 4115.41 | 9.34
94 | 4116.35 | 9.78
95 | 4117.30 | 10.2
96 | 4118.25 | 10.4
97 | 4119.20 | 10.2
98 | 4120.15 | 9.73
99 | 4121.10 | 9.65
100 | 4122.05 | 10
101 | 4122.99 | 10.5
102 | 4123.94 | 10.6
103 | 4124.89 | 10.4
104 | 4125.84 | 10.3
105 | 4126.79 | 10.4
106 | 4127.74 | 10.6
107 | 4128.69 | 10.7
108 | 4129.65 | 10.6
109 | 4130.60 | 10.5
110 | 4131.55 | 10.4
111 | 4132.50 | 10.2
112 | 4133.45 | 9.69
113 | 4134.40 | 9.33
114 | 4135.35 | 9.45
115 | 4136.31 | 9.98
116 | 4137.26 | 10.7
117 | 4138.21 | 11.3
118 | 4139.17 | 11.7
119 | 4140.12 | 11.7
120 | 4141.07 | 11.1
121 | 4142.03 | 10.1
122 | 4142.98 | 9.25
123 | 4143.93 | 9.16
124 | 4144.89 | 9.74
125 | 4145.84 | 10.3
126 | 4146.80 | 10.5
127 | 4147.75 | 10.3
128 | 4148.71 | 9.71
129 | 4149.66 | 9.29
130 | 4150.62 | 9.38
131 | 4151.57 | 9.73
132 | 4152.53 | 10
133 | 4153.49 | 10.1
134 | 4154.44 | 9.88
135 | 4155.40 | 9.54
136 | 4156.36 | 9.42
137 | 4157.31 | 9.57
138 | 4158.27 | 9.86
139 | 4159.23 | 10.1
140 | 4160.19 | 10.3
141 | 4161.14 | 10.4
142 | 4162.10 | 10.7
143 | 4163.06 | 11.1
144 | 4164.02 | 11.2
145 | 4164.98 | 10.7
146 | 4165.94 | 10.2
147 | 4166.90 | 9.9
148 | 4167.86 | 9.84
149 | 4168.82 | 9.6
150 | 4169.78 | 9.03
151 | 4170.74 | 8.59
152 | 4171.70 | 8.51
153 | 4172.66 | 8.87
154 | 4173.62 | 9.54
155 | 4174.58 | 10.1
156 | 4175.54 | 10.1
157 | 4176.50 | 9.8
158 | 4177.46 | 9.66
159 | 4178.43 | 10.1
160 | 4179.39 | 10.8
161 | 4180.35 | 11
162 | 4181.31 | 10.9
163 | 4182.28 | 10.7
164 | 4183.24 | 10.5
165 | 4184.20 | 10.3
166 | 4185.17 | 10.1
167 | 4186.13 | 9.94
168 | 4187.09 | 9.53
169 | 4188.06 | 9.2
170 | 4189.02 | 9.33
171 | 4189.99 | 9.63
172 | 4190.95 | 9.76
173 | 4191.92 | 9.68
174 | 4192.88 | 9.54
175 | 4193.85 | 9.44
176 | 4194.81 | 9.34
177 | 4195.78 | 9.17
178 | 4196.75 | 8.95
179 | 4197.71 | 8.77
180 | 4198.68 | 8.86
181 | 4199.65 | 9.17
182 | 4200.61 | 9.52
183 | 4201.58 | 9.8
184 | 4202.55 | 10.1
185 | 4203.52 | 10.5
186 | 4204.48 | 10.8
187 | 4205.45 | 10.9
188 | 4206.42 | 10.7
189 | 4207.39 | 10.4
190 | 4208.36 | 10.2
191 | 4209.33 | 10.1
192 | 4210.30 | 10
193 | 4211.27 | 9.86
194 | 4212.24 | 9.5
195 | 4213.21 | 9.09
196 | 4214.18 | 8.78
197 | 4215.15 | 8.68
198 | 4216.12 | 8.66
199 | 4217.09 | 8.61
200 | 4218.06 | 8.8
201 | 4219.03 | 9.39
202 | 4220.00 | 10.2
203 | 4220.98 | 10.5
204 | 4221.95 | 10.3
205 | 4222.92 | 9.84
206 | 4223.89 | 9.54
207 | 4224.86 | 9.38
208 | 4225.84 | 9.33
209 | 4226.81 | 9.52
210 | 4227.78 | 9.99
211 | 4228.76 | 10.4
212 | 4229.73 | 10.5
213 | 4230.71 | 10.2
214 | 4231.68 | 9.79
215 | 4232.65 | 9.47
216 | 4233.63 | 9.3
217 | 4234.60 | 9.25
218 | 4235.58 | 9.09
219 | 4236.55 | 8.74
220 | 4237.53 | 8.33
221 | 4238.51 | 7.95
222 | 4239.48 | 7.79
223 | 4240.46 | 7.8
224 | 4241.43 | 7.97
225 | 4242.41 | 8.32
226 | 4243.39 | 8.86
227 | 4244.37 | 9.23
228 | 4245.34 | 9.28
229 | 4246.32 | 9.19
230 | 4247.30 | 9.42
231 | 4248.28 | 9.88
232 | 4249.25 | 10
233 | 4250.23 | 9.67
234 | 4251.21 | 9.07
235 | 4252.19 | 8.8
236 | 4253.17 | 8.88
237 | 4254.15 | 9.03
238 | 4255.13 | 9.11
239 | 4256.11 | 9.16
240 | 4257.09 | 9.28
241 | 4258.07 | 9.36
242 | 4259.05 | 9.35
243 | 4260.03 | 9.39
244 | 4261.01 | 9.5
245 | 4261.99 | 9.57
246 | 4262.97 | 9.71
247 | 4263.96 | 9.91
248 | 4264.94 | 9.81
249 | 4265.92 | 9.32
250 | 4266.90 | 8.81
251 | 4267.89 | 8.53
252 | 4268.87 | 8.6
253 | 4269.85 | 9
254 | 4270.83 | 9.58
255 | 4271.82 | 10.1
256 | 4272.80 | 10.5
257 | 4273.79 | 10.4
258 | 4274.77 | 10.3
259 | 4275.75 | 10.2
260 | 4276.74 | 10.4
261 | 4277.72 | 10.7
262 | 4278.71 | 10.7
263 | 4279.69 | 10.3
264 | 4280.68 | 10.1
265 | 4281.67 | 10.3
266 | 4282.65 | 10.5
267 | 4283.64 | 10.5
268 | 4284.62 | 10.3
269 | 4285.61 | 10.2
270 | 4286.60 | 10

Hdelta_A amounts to 2.2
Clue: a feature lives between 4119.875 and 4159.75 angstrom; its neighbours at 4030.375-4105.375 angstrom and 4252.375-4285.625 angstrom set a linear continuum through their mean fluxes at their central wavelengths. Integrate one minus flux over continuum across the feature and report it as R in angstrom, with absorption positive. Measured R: -2.2 angstrom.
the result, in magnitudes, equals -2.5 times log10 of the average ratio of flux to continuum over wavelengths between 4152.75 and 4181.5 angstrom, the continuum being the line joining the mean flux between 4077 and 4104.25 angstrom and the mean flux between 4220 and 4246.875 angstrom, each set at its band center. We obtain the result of -0.07 mag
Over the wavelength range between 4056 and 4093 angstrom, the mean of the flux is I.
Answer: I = 9.89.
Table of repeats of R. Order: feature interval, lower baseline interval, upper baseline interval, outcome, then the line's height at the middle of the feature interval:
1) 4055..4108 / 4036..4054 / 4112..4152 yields 2.18 angstrom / 9.83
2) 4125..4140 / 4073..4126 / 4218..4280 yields -1.49 angstrom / 9.48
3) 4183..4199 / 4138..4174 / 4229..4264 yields 0.25 angstrom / 9.68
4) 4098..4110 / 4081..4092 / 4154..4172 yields 2.99 angstrom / 10.4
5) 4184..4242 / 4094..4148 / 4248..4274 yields -0.28 angstrom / 9.45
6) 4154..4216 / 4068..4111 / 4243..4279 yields -2.52 angstrom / 9.45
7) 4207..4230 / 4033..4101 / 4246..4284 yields 0.08 angstrom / 9.67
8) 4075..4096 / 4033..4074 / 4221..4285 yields -1.59 angstrom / 9.55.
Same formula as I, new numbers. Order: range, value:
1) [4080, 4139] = 9.63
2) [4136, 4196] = 10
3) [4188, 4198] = 9.37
